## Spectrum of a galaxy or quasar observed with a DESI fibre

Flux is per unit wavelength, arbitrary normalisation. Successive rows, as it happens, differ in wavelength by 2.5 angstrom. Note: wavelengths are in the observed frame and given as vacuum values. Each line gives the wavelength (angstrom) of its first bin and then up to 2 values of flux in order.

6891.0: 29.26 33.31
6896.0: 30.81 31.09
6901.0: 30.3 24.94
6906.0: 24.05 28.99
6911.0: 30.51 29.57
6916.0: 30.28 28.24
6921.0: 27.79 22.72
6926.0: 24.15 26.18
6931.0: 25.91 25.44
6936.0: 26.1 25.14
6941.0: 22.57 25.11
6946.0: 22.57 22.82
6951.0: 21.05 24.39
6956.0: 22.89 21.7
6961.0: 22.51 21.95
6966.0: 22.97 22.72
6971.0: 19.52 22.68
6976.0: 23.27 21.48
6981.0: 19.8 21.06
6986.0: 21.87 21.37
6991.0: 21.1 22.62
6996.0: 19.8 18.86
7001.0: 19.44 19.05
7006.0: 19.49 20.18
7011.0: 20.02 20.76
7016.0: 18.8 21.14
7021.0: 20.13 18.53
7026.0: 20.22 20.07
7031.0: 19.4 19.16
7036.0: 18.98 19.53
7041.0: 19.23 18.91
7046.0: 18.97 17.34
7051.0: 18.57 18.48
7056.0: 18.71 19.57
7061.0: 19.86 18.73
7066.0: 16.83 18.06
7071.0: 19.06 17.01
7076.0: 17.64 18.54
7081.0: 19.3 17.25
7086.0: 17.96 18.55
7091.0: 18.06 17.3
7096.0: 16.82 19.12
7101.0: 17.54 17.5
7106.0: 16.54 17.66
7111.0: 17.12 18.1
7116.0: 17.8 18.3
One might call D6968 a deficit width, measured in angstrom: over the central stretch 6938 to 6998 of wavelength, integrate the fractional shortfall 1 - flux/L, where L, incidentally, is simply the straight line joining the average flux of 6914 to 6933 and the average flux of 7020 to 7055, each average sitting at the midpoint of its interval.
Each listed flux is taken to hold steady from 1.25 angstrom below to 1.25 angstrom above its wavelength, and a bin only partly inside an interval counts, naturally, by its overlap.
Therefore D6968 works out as 3.8 angstrom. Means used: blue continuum 26.5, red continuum 19.1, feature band 22.1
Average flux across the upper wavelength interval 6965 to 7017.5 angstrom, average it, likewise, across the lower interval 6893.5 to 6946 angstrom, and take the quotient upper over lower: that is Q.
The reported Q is 0.77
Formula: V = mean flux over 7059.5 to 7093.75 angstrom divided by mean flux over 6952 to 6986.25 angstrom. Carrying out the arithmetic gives 0.8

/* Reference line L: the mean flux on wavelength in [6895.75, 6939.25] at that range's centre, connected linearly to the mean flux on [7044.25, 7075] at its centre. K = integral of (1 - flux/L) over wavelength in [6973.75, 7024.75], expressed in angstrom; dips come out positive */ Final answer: 3.9 angstrom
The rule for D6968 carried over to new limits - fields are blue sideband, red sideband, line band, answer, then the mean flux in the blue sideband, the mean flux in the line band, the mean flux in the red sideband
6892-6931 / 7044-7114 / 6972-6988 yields 1.6 angstrom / 28.1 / 21.6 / 18.1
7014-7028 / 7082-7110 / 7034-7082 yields 0.4 angstrom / 19.8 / 18.6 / 17.7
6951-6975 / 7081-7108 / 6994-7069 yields 2.4 angstrom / 22.3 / 19.3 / 17.7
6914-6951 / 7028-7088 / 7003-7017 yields 0.9 angstrom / 25.3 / 19.8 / 18.6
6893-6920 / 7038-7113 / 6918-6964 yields 4.8 angstrom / 29.2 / 24.1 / 18.2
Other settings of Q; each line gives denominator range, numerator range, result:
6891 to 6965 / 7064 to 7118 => 0.68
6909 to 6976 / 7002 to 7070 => 0.78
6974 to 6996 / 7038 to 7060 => 0.87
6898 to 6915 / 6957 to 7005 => 0.75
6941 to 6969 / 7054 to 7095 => 0.80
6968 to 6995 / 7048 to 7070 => 0.86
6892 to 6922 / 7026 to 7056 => 0.65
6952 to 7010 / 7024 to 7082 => 0.88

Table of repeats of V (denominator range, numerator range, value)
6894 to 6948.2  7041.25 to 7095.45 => 0.68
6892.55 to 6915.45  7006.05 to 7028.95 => 0.68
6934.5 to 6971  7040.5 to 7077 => 0.80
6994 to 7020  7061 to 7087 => 0.91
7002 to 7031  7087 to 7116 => 0.89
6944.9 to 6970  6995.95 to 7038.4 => 0.87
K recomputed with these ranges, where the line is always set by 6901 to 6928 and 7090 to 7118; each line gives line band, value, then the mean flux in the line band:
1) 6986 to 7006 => 2.4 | 20.4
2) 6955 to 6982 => 2.8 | 22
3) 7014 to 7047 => 2.9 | 19.5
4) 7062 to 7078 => 1.1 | 17.9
